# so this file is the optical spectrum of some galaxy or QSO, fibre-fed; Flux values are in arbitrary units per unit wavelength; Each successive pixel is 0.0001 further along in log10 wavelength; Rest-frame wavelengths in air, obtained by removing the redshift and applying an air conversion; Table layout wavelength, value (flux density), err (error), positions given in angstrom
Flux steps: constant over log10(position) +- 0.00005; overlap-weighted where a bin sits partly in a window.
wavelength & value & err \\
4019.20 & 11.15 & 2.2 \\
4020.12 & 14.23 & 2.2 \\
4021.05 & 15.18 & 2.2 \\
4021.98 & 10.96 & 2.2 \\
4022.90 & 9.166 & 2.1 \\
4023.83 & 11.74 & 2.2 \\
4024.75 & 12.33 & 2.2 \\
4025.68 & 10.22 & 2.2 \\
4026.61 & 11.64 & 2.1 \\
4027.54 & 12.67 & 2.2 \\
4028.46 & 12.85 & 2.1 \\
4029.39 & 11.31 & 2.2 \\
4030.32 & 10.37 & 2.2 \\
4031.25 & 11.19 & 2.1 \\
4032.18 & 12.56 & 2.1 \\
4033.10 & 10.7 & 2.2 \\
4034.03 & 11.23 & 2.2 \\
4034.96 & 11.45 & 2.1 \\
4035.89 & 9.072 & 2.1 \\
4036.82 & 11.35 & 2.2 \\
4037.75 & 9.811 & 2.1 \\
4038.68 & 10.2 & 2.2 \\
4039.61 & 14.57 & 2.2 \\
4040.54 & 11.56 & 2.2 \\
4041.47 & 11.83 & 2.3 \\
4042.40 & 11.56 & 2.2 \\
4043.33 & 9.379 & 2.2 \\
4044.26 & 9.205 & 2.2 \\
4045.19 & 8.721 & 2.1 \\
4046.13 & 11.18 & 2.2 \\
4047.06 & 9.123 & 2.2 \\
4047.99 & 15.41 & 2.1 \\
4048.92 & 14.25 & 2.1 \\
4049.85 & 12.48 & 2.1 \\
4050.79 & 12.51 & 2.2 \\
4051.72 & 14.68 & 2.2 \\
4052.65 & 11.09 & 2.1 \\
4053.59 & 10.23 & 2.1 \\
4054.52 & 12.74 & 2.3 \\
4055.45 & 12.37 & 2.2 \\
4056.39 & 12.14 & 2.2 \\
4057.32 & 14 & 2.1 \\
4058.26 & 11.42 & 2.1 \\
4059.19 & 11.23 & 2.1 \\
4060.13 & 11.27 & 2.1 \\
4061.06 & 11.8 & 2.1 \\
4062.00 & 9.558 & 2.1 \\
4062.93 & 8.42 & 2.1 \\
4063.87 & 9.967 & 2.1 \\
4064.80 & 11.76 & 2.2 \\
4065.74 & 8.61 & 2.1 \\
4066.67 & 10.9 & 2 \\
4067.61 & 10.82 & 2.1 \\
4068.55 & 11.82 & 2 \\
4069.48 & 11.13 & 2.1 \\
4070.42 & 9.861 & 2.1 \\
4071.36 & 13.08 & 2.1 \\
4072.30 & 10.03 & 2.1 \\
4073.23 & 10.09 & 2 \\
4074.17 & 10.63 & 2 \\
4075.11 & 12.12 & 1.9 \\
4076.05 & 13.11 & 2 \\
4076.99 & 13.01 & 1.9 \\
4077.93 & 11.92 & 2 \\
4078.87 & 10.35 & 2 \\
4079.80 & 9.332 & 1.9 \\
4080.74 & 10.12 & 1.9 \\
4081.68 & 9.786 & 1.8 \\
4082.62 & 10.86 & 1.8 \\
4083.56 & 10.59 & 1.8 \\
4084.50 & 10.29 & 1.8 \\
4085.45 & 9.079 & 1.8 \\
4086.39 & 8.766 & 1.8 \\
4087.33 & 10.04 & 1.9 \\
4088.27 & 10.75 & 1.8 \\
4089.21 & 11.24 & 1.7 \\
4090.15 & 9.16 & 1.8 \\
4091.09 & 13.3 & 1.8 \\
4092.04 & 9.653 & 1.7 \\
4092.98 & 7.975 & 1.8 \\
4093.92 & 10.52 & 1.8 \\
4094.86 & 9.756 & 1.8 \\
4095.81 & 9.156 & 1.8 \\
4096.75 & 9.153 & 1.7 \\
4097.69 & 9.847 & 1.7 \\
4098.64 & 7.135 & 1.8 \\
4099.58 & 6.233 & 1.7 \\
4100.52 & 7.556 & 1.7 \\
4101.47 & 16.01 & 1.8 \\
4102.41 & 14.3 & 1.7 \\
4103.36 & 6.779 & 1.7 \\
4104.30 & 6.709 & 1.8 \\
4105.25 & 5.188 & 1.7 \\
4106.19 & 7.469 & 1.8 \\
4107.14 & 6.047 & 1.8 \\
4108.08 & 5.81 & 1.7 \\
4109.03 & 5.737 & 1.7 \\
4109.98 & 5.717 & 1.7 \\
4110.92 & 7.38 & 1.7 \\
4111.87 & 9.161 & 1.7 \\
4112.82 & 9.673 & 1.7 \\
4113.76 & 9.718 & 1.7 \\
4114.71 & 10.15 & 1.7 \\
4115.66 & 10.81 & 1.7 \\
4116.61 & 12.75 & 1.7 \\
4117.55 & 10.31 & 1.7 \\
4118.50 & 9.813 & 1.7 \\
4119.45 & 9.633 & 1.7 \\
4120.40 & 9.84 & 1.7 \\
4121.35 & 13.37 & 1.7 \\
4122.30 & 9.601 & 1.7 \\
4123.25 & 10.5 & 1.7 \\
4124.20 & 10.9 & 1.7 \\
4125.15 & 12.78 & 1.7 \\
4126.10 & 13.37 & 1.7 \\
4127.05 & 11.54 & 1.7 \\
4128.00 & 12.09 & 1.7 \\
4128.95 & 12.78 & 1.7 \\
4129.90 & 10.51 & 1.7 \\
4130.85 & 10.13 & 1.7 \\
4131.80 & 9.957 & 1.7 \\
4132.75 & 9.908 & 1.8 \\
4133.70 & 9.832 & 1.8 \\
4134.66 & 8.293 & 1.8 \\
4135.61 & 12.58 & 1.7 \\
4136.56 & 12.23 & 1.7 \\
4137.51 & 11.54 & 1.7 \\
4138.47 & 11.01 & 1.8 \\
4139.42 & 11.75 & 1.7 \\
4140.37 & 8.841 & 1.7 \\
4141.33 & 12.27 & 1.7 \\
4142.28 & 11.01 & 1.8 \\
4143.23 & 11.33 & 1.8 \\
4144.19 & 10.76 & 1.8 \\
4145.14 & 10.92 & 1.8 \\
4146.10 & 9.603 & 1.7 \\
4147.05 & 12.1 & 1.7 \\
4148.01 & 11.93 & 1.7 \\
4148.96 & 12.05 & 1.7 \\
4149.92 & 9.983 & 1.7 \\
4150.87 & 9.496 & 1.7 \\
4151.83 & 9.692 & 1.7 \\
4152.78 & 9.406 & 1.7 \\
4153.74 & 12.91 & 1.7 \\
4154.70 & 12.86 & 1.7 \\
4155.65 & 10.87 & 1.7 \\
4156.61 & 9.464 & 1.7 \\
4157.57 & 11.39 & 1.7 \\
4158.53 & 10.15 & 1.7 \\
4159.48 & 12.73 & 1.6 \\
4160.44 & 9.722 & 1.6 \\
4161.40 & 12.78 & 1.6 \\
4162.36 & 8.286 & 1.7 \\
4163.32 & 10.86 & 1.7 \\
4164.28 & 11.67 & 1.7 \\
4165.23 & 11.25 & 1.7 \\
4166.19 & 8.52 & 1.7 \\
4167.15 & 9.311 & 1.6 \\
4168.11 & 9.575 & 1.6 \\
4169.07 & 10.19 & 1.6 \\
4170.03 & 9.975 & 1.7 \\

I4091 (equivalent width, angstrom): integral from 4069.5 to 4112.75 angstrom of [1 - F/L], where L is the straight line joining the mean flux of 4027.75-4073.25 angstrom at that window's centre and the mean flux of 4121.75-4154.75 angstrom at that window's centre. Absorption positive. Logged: 6.2 angstrom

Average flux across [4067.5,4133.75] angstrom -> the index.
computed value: 10.1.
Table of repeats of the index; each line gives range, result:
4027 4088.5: 11.2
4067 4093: 10.7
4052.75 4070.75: 11.1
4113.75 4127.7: 11.1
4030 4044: 11.1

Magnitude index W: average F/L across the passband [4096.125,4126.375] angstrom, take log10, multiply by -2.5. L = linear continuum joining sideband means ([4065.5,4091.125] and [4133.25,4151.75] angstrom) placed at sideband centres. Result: 0.16 mag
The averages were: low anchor 10.7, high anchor 10.9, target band 9.33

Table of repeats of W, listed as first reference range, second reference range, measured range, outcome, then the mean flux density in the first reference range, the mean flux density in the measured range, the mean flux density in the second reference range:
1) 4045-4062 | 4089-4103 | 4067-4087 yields 0.01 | 12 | 10.8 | 10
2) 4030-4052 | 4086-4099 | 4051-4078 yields -0.07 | 11.4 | 11.4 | 9.77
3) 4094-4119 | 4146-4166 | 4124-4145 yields -0.12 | 8.81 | 11.2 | 10.9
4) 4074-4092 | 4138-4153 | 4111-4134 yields 0.00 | 10.7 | 10.7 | 10.8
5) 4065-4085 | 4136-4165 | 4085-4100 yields 0.15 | 10.9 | 9.5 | 11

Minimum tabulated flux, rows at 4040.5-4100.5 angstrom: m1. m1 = 6.233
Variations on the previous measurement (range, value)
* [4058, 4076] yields 8.42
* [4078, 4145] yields 5.188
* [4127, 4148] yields 8.293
